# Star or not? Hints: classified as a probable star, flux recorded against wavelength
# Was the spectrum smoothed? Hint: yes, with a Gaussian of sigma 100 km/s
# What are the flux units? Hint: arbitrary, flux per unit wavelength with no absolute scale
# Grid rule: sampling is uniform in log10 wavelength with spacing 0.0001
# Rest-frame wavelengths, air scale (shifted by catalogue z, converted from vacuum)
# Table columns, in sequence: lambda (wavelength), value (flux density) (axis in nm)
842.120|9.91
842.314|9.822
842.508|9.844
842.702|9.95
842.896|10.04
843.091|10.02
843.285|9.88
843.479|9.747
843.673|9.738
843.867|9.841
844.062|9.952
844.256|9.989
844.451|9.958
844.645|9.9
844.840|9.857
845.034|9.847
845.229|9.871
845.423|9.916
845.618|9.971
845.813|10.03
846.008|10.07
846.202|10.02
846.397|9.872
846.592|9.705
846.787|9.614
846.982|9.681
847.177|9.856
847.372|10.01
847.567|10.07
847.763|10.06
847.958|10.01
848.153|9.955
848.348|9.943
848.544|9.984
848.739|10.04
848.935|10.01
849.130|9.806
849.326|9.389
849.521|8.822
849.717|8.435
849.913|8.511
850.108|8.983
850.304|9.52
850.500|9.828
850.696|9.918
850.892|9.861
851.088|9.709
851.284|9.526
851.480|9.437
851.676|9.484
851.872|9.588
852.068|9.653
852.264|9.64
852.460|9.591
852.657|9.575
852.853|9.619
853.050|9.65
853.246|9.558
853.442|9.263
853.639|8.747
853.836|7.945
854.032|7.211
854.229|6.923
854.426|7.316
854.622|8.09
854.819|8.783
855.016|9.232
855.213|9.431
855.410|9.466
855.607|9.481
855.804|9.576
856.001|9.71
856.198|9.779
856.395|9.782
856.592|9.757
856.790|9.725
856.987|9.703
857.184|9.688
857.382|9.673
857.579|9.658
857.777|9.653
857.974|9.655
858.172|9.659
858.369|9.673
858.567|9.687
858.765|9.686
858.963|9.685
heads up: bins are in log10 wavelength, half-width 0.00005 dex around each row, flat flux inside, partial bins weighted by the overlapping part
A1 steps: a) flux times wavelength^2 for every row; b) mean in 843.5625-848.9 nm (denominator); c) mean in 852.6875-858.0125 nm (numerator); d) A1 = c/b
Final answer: 0.94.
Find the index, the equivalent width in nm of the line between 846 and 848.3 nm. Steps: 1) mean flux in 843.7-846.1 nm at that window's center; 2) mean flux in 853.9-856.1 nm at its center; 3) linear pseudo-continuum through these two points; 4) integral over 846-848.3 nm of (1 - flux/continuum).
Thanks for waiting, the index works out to -0.063 nm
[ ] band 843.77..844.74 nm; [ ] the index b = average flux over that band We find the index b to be 9.93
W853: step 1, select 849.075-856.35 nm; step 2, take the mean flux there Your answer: 9.16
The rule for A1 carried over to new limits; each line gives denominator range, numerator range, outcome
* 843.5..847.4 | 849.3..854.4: 0.94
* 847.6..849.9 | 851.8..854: 0.97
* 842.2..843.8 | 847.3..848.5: 1.02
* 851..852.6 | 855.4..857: 1.02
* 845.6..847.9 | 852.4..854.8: 0.88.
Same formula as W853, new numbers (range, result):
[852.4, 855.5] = 8.76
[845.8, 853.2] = 9.67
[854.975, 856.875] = 9.6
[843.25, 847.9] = 9.9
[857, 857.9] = 9.67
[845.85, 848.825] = 9.93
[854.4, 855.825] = 8.97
